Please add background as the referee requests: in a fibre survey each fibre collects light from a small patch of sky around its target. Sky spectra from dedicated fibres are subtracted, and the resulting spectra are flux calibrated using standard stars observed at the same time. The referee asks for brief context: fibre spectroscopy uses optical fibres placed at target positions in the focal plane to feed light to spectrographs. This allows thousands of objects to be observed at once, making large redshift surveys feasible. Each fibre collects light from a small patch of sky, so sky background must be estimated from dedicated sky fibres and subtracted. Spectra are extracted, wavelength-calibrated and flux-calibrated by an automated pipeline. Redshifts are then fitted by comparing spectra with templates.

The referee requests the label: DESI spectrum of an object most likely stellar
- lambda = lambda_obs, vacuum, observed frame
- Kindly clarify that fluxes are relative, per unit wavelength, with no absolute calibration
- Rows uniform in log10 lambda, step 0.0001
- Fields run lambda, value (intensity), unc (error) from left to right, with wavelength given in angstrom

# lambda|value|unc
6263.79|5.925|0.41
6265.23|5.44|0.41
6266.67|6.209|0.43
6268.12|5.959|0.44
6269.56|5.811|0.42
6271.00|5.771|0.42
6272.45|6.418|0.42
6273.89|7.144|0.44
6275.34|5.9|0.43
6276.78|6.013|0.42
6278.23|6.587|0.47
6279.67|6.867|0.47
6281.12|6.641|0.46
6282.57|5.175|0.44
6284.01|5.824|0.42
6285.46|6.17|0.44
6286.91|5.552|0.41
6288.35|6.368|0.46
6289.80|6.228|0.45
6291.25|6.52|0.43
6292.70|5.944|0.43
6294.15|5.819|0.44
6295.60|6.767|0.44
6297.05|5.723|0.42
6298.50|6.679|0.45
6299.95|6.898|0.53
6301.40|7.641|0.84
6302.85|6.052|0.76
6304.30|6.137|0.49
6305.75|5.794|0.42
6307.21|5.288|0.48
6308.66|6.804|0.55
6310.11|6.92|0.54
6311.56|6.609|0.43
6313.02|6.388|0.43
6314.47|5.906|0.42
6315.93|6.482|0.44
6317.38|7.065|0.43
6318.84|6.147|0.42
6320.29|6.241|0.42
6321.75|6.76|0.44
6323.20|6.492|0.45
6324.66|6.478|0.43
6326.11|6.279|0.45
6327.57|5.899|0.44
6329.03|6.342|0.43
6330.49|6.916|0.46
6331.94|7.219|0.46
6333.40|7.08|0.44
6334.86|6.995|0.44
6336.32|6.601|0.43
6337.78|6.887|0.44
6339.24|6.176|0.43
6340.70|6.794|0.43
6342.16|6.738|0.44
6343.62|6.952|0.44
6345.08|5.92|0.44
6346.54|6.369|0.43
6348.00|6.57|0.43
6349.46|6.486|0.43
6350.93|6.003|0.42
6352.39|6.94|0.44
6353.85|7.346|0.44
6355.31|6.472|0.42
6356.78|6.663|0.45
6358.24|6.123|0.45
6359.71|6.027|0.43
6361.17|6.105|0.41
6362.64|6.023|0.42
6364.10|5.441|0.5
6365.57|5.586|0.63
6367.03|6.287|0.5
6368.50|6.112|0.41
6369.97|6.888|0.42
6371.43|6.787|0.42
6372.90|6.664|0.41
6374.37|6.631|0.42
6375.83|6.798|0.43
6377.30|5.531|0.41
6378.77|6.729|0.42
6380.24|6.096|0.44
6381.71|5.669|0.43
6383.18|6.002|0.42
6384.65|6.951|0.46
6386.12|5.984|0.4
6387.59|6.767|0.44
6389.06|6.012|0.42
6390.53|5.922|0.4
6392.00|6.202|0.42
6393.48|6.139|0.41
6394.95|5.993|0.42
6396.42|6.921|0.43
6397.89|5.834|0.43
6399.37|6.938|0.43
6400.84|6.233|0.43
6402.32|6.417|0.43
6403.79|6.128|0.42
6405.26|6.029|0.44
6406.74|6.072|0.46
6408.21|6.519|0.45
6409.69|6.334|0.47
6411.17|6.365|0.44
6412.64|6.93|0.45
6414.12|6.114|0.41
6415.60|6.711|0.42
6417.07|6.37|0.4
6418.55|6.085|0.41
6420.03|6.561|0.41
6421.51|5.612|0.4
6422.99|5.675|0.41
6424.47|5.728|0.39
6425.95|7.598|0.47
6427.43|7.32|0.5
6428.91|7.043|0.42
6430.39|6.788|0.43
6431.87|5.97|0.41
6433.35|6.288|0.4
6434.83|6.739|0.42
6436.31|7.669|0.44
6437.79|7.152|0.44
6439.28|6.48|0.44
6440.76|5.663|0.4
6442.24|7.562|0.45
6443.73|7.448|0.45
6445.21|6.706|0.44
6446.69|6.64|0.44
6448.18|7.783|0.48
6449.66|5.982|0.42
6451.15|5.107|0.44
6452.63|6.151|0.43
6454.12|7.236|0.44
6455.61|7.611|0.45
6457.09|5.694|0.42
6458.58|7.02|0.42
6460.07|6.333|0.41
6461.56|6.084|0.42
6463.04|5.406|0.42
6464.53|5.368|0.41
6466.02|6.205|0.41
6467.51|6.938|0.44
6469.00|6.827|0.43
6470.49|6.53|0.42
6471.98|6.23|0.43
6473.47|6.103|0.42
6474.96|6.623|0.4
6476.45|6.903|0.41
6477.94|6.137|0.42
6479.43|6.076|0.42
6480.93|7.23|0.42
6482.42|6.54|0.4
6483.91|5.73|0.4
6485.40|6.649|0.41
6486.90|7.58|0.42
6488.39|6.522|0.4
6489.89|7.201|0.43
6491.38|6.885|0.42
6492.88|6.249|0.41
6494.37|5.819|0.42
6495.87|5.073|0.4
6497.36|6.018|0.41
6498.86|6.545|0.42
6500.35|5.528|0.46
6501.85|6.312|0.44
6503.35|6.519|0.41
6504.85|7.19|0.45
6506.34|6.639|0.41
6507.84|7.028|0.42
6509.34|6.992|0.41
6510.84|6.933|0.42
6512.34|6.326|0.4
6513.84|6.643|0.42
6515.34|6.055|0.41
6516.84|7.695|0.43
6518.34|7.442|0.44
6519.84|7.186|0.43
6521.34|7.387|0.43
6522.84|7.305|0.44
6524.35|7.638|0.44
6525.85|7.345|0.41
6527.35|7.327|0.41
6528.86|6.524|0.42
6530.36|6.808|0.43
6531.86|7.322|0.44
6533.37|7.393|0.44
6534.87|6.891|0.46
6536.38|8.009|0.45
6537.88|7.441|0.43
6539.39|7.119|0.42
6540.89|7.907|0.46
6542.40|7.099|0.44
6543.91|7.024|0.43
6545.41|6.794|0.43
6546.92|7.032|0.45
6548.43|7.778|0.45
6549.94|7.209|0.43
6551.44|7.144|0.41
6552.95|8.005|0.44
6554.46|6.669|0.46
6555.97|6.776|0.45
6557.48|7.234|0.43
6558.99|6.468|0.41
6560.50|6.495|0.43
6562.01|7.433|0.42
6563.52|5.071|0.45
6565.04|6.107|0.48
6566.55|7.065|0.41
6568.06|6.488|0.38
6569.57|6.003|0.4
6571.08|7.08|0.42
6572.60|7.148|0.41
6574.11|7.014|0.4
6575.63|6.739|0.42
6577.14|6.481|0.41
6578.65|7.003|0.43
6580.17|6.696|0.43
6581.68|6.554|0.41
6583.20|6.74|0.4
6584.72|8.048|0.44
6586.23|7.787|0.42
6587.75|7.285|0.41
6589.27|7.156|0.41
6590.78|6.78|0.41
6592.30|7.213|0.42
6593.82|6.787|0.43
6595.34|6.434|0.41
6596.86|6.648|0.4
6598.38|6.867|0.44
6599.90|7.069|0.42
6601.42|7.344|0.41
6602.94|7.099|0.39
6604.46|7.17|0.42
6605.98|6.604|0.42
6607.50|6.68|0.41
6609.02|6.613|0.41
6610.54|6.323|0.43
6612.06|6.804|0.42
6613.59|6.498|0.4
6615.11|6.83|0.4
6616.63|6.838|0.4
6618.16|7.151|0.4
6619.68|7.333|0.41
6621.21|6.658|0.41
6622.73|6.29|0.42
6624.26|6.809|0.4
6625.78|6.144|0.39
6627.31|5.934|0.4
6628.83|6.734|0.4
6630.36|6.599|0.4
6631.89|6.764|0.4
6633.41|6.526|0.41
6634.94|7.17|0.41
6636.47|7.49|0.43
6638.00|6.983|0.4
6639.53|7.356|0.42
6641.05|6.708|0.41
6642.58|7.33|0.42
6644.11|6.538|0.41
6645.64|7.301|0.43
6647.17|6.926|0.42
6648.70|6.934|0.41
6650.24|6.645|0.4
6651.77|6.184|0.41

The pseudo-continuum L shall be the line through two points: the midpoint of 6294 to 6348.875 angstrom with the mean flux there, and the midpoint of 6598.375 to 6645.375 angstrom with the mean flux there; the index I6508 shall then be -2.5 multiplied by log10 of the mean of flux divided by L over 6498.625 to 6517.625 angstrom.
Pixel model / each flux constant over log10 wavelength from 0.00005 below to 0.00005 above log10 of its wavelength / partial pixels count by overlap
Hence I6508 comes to 0.01 mag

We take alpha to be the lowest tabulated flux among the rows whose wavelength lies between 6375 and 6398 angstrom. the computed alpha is 5.531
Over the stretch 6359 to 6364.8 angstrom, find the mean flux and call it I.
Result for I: 5.91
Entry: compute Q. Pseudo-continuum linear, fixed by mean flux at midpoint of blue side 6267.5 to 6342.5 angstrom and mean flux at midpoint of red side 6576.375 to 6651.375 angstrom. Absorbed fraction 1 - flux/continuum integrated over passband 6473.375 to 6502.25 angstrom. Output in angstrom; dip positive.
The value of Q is 1.2 angstrom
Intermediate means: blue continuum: 6.38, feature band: 6.39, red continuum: 6.87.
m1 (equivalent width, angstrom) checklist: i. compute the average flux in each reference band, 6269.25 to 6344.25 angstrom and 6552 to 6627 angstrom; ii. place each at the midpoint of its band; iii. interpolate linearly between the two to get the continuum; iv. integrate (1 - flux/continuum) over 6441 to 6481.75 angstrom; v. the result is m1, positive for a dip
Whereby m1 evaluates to 0.8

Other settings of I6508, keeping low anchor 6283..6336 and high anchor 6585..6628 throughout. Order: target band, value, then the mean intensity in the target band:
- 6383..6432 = 0.03 mag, 6.37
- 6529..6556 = -0.08 mag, 7.24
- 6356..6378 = 0.04 mag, 6.25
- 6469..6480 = 0.04 mag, 6.41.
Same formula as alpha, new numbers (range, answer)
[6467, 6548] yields 5.073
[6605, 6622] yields 6.323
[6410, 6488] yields 5.107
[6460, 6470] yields 5.368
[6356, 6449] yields 5.441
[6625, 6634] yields 5.934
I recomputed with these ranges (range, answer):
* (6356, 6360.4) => 6.26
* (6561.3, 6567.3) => 6.4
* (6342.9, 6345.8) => 6.44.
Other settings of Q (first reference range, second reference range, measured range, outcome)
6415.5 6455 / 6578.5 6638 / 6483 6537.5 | -0.7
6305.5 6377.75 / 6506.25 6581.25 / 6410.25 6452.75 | 0.8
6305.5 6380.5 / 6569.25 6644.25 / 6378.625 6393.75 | 0.7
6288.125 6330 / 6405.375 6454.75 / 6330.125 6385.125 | -0.1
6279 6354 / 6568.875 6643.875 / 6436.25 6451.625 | -0.3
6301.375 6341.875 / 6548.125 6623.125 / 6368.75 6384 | 0.5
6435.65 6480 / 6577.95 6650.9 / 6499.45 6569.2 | -2.8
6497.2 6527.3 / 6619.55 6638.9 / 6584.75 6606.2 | -1.0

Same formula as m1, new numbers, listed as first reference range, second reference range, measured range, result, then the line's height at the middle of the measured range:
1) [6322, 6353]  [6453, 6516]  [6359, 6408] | 2.2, 6.54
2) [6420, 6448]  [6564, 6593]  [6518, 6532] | -0.8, 6.82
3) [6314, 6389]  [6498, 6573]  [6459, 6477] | 1.2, 6.76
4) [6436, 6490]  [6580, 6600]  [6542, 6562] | -0.6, 6.87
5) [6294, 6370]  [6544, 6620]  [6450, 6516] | 2.8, 6.71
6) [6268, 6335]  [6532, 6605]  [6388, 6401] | 0.6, 6.58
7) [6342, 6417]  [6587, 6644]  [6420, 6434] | 0.0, 6.44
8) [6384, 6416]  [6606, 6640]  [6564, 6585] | -0.3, 6.65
